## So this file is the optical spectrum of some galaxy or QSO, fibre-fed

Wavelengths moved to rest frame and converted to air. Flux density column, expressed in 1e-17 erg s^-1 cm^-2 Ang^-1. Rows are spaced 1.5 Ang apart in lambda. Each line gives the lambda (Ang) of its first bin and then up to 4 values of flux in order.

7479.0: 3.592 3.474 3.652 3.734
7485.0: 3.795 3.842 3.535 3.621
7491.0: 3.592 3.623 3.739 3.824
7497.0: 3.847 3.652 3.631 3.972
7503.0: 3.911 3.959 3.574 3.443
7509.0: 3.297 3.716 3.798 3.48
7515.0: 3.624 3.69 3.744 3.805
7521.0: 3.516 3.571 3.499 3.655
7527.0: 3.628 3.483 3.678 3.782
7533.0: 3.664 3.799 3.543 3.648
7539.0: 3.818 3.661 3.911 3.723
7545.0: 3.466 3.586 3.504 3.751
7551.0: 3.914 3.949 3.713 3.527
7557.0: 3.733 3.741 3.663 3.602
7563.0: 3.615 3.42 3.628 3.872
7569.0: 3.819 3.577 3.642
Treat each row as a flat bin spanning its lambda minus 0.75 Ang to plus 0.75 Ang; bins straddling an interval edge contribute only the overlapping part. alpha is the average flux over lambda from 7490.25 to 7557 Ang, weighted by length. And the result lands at 3.68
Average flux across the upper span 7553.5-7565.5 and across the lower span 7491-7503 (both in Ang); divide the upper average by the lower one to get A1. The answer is 1.0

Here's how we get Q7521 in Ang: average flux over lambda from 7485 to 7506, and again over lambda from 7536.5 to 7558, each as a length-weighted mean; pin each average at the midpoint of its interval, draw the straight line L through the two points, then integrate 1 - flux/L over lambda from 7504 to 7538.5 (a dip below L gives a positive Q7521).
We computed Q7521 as 0.9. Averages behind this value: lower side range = 3.75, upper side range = 3.71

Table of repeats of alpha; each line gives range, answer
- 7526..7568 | 3.68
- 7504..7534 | 3.63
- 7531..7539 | 3.7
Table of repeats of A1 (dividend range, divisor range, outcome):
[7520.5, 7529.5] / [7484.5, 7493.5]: 0.97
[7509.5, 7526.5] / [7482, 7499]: 0.98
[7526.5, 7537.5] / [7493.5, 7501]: 0.98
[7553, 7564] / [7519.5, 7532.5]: 1.01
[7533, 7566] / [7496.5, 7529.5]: 1.01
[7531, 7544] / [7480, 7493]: 1.02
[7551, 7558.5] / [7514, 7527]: 1.03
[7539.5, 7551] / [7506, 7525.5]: 1.02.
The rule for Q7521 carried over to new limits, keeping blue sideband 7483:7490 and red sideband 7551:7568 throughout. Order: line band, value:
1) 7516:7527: 0.2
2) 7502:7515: 0.2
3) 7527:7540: 0.1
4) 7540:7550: 0.1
